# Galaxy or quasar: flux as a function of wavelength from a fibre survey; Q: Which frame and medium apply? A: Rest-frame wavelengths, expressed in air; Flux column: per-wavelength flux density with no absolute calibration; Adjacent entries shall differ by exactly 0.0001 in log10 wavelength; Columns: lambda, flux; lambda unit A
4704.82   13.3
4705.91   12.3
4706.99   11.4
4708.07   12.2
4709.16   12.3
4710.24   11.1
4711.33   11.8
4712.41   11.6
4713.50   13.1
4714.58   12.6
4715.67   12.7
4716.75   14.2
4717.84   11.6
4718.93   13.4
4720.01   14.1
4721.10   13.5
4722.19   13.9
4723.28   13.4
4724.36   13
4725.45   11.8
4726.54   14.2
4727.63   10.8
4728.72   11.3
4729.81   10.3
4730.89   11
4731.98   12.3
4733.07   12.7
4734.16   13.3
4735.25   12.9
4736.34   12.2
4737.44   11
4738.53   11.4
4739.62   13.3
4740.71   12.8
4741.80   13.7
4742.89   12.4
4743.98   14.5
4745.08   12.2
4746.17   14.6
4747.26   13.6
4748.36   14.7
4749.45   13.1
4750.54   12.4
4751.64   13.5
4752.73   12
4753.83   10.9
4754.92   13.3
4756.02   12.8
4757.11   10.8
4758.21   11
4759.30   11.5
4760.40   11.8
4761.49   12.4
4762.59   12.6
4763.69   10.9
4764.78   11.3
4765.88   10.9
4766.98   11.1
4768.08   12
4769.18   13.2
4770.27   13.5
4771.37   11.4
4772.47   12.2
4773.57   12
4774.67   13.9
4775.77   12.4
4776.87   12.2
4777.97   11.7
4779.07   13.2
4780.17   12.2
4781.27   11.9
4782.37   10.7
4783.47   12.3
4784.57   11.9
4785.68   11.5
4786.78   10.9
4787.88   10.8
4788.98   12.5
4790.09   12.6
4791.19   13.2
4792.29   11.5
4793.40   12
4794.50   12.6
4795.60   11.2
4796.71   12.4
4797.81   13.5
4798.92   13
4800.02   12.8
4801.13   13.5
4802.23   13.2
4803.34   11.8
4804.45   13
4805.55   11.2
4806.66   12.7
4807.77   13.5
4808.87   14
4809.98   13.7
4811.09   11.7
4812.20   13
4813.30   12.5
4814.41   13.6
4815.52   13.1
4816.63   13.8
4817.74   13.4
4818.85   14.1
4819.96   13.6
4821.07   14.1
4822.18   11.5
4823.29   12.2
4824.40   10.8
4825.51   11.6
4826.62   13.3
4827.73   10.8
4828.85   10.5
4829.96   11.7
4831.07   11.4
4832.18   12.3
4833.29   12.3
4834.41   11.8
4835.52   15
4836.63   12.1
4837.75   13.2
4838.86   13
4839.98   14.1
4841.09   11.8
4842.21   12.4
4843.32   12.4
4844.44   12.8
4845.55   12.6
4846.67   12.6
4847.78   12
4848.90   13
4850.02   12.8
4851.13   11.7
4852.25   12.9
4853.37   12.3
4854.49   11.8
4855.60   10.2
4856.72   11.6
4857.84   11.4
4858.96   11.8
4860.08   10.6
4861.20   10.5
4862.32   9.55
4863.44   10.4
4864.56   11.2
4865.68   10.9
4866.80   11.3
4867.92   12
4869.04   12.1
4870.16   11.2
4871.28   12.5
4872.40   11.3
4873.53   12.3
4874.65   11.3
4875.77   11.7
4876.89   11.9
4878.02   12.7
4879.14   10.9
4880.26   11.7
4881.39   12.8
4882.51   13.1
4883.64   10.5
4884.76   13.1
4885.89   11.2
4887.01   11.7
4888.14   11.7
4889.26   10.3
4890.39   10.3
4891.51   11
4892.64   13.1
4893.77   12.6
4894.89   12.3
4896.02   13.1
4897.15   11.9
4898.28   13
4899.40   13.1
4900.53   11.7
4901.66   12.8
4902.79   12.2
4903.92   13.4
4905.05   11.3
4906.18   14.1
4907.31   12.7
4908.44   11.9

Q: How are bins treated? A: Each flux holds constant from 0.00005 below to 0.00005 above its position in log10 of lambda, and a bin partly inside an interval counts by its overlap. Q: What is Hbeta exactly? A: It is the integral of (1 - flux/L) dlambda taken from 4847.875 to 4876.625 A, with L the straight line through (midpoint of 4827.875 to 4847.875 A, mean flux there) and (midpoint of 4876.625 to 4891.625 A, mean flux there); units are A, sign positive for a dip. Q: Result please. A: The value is 1.1 A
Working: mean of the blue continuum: 12.4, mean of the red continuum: 11.6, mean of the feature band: 11.5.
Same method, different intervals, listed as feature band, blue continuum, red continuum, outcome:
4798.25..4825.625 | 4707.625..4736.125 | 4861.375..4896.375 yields -2.0 A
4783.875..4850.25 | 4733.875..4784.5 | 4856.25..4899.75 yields -2.7 A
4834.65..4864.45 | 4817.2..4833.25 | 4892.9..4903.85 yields 0.6 A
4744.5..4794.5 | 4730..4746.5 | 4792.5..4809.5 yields 1.7 A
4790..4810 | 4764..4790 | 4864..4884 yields -1.3 A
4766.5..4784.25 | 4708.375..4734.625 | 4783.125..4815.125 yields 0.4 A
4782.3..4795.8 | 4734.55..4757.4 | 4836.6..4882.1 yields 0.6 A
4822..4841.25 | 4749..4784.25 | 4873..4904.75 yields -0.2 A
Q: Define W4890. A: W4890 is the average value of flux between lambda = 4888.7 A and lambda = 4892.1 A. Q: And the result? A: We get 10.6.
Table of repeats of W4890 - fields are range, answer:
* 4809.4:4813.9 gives 12.7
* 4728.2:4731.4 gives 10.9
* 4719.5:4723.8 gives 13.7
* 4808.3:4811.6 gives 13.2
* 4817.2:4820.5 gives 13.7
